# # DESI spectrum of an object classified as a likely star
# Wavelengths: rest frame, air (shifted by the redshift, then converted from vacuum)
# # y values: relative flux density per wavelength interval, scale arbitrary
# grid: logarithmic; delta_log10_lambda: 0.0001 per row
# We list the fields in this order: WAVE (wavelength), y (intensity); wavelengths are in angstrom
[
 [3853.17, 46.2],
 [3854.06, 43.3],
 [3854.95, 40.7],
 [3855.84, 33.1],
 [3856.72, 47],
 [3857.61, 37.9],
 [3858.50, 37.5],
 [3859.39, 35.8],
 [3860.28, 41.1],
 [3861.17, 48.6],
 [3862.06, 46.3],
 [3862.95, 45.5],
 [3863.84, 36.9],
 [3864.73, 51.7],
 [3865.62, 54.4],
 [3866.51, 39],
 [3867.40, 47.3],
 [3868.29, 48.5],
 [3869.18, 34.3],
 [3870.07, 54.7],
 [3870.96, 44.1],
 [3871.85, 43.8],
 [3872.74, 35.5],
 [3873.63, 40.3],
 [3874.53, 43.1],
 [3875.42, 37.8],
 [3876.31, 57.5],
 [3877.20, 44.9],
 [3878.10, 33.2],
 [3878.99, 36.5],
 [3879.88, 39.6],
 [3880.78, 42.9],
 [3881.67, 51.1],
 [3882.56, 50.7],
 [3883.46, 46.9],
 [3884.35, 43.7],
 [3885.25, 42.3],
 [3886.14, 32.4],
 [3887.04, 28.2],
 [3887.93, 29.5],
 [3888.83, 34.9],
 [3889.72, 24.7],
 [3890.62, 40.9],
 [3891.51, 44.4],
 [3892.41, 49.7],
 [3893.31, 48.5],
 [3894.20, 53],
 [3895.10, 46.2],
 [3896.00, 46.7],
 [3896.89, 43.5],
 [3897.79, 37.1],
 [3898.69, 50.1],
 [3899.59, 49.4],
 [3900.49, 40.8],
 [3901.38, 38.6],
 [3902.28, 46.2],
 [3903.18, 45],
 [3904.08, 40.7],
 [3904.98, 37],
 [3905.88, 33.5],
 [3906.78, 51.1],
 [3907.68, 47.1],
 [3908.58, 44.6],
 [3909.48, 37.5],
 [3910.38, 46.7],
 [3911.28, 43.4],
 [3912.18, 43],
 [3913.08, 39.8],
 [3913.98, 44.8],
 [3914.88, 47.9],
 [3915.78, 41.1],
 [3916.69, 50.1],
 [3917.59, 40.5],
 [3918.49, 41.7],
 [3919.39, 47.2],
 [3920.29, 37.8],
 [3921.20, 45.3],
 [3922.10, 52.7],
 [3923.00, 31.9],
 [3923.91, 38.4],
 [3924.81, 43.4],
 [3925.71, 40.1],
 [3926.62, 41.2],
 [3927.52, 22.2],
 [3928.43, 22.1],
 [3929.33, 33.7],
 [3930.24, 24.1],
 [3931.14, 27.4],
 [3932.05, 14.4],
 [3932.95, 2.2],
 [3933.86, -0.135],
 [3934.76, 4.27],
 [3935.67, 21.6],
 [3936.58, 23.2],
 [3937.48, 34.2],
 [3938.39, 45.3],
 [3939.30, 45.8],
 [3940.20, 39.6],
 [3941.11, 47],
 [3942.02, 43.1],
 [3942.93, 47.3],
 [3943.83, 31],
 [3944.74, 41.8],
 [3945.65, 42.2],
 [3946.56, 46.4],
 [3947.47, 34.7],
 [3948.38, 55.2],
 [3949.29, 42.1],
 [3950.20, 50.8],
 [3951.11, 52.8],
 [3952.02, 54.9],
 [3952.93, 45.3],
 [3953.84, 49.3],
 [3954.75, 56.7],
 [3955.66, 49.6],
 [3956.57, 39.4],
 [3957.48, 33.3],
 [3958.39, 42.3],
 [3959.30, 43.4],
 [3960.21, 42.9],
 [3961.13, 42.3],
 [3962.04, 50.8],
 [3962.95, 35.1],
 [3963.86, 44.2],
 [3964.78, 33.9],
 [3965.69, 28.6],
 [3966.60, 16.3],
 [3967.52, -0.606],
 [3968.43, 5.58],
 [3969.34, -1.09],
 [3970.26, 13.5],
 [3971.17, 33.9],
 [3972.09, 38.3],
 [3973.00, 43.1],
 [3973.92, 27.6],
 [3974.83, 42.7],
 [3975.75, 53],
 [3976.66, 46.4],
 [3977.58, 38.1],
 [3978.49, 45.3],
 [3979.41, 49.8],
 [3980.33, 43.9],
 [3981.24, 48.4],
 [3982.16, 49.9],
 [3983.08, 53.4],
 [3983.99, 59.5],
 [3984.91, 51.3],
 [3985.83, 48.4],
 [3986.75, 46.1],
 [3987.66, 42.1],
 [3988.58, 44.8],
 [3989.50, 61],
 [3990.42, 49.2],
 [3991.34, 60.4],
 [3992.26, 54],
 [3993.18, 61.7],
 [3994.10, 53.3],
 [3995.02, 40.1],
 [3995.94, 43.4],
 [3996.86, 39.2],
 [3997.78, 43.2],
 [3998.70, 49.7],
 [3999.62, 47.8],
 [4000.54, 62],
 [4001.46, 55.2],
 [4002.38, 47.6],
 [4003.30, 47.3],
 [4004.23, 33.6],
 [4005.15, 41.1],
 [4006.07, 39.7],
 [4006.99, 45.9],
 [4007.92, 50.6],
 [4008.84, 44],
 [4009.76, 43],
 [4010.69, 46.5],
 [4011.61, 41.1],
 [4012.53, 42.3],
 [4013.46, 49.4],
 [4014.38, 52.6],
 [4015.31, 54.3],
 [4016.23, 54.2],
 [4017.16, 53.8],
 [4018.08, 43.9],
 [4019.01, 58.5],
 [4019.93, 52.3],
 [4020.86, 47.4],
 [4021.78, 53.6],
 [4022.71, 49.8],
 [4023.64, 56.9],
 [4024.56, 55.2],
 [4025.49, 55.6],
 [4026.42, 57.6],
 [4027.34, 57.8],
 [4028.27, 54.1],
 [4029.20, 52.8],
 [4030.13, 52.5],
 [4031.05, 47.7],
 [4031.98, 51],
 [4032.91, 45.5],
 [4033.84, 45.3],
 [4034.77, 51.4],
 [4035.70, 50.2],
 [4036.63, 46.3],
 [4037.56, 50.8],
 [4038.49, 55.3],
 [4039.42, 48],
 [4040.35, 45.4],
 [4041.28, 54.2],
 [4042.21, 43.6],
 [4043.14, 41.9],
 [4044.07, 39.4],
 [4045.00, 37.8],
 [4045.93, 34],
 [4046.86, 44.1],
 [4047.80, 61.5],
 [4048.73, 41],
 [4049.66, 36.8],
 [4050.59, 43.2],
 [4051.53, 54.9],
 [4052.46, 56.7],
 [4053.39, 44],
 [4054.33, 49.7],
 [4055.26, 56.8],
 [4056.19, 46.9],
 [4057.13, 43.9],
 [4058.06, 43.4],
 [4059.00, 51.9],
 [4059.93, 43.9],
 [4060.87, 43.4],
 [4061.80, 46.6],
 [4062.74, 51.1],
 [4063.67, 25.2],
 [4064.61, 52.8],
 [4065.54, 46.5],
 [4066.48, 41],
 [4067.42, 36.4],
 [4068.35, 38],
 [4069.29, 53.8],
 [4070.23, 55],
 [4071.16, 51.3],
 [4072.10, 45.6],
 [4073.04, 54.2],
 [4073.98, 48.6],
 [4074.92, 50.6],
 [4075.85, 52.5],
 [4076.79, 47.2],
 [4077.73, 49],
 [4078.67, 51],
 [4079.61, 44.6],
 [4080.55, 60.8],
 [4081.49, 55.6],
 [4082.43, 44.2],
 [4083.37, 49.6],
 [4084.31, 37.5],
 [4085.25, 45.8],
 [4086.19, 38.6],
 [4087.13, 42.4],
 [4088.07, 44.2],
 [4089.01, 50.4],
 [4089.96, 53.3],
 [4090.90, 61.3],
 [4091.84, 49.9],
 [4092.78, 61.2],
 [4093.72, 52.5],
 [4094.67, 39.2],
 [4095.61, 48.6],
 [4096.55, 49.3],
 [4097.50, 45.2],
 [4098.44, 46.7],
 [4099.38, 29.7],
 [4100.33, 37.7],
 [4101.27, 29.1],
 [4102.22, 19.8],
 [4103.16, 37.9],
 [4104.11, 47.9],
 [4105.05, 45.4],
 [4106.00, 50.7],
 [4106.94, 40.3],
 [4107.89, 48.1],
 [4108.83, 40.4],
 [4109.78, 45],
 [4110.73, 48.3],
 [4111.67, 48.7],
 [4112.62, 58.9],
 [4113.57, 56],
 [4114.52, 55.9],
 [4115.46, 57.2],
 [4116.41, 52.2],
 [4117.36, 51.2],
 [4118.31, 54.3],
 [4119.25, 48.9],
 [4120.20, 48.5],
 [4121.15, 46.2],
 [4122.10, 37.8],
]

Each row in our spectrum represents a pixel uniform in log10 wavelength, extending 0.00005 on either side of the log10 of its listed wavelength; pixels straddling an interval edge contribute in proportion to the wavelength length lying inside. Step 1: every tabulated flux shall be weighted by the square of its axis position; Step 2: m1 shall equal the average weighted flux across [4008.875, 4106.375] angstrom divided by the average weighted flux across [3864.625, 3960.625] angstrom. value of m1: 1.26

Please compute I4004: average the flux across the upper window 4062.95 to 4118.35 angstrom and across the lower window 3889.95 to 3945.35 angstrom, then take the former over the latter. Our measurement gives 1.2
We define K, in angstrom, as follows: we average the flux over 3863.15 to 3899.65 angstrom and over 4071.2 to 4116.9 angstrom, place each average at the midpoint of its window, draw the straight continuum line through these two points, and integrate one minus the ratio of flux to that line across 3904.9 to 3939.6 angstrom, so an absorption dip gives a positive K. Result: 6.5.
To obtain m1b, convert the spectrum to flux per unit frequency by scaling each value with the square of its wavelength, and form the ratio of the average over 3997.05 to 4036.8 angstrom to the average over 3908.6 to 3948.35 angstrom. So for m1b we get 1.43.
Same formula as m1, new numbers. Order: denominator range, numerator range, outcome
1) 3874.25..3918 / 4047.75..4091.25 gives 1.22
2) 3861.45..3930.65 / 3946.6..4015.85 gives 1.09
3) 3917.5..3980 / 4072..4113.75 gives 1.38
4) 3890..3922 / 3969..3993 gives 1.05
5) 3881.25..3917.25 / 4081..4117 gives 1.20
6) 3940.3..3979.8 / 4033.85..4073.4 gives 1.25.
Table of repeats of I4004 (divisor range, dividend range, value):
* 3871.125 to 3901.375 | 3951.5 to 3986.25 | 0.94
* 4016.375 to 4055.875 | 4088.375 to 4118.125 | 0.95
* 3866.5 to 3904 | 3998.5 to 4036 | 1.17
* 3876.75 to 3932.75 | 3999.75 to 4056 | 1.21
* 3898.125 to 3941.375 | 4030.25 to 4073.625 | 1.26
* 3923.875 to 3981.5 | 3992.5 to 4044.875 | 1.37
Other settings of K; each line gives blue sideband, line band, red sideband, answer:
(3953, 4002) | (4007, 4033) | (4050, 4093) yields -3.4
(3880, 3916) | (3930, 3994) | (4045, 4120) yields 7.2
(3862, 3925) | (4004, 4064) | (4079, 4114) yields -3.8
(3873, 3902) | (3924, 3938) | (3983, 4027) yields 6.5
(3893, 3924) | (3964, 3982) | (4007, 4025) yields 5.7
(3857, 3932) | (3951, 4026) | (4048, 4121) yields -0.5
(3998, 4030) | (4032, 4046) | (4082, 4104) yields 0.5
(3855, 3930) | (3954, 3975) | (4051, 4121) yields 5.1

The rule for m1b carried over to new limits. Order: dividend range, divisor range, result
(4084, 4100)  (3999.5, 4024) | 1.00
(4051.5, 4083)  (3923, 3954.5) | 1.44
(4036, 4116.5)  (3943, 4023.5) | 1.11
